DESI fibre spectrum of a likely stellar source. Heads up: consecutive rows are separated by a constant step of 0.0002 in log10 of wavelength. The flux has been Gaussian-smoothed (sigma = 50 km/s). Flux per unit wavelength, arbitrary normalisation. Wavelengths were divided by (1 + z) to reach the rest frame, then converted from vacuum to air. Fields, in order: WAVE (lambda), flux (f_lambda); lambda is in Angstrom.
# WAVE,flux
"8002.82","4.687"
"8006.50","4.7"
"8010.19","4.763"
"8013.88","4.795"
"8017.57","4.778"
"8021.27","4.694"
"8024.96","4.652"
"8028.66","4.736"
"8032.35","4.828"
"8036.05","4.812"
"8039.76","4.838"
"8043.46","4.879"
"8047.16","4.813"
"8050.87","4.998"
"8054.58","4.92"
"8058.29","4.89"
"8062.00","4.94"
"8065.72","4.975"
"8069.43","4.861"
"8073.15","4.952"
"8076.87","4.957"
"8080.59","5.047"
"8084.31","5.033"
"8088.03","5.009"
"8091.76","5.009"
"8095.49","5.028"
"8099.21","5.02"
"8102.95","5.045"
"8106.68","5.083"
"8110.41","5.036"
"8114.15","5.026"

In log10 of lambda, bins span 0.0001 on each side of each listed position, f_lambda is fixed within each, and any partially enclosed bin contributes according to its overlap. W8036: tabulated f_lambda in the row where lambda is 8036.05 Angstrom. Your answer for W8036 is 4.812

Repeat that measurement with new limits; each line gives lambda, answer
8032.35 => 4.828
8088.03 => 5.009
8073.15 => 4.952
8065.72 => 4.975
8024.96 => 4.652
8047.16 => 4.813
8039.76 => 4.838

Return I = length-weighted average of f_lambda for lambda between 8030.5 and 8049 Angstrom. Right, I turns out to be 4.84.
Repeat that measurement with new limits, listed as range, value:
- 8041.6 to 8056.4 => 4.9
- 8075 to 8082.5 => 5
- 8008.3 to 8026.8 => 4.74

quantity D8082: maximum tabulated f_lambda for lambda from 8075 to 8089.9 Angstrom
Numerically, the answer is 5.047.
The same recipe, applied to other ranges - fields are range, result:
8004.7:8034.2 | 4.828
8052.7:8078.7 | 4.975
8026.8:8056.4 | 4.998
